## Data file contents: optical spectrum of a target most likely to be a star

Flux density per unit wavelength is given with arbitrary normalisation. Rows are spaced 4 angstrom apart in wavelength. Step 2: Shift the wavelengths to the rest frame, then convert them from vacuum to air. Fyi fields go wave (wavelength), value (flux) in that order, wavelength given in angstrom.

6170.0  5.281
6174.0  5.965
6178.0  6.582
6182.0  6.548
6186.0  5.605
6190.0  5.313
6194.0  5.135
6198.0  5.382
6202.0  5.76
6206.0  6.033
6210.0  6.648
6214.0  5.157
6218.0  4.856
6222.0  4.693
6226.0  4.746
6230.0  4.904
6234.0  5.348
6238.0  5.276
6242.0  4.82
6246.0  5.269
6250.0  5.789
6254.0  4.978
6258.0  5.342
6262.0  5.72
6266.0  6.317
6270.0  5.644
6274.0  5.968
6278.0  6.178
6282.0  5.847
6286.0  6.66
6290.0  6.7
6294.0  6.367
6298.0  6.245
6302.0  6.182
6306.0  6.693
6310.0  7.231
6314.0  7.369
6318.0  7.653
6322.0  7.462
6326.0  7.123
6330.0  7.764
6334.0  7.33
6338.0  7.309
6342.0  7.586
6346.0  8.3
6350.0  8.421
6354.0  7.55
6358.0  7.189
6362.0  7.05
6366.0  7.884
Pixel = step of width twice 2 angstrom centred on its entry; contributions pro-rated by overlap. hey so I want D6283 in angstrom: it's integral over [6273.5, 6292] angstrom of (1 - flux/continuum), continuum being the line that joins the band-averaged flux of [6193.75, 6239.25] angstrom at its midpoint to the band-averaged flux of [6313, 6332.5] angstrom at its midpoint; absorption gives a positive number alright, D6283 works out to 1.0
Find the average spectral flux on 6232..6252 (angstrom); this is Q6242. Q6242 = 5.3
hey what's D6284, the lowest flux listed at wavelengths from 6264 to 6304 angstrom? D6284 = 5.644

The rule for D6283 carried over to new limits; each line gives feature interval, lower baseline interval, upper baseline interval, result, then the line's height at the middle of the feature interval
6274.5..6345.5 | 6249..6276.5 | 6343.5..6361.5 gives -1.4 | 6.79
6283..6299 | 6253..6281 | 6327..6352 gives -0.1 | 6.43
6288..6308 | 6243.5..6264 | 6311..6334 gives 0.8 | 6.72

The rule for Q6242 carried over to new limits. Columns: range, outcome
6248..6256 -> 5.38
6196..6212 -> 5.96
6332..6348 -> 7.63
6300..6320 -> 7.03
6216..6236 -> 4.91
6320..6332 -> 7.45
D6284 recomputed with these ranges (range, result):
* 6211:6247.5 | 4.693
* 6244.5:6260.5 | 4.978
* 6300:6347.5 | 6.182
